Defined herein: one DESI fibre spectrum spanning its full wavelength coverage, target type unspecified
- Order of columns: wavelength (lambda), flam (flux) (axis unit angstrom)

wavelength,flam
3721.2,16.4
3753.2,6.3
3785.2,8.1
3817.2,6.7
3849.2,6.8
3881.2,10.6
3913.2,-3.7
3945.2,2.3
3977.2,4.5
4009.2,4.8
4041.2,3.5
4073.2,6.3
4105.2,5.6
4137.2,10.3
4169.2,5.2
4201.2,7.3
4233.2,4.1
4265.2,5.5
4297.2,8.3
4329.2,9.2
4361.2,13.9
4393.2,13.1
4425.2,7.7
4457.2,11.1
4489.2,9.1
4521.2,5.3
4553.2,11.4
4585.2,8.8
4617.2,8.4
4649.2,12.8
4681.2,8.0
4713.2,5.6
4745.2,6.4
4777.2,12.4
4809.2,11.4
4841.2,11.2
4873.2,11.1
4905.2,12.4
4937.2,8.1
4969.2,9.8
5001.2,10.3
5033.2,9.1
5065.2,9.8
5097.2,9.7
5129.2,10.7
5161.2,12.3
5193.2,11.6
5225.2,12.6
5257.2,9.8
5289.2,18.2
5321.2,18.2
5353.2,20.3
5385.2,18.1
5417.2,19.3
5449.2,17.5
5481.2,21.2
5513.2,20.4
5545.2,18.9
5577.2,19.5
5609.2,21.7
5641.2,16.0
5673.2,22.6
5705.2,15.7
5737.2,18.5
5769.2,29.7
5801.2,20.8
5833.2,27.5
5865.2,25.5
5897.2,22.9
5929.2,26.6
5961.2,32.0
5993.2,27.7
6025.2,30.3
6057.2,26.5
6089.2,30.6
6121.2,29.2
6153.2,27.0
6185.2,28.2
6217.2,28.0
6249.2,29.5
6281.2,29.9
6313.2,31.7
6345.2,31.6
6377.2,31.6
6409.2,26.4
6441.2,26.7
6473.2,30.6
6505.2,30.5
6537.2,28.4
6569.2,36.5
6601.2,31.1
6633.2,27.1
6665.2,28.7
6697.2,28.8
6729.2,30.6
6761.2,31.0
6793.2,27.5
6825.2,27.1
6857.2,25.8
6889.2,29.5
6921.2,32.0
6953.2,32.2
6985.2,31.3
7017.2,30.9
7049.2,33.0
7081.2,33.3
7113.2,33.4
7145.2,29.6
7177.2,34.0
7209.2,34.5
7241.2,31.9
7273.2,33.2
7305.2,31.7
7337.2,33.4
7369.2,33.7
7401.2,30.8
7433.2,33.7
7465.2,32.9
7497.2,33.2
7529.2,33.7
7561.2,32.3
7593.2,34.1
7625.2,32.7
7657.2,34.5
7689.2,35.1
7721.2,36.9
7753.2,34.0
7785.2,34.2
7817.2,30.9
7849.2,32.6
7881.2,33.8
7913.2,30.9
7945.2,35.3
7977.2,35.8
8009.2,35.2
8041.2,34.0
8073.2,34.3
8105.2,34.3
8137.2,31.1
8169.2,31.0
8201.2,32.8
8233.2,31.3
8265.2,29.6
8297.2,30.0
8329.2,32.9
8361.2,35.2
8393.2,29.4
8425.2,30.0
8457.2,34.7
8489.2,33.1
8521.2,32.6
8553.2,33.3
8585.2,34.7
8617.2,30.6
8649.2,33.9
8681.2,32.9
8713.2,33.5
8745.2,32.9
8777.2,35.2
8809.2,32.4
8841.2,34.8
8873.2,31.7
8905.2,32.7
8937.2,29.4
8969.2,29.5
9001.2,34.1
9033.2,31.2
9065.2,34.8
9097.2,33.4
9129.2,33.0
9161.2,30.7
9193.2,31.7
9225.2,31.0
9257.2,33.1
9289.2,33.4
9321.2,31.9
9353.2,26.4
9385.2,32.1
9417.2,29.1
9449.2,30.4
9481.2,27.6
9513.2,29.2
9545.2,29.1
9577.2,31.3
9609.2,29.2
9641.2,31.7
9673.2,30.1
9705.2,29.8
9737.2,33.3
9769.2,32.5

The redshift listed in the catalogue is 0.32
